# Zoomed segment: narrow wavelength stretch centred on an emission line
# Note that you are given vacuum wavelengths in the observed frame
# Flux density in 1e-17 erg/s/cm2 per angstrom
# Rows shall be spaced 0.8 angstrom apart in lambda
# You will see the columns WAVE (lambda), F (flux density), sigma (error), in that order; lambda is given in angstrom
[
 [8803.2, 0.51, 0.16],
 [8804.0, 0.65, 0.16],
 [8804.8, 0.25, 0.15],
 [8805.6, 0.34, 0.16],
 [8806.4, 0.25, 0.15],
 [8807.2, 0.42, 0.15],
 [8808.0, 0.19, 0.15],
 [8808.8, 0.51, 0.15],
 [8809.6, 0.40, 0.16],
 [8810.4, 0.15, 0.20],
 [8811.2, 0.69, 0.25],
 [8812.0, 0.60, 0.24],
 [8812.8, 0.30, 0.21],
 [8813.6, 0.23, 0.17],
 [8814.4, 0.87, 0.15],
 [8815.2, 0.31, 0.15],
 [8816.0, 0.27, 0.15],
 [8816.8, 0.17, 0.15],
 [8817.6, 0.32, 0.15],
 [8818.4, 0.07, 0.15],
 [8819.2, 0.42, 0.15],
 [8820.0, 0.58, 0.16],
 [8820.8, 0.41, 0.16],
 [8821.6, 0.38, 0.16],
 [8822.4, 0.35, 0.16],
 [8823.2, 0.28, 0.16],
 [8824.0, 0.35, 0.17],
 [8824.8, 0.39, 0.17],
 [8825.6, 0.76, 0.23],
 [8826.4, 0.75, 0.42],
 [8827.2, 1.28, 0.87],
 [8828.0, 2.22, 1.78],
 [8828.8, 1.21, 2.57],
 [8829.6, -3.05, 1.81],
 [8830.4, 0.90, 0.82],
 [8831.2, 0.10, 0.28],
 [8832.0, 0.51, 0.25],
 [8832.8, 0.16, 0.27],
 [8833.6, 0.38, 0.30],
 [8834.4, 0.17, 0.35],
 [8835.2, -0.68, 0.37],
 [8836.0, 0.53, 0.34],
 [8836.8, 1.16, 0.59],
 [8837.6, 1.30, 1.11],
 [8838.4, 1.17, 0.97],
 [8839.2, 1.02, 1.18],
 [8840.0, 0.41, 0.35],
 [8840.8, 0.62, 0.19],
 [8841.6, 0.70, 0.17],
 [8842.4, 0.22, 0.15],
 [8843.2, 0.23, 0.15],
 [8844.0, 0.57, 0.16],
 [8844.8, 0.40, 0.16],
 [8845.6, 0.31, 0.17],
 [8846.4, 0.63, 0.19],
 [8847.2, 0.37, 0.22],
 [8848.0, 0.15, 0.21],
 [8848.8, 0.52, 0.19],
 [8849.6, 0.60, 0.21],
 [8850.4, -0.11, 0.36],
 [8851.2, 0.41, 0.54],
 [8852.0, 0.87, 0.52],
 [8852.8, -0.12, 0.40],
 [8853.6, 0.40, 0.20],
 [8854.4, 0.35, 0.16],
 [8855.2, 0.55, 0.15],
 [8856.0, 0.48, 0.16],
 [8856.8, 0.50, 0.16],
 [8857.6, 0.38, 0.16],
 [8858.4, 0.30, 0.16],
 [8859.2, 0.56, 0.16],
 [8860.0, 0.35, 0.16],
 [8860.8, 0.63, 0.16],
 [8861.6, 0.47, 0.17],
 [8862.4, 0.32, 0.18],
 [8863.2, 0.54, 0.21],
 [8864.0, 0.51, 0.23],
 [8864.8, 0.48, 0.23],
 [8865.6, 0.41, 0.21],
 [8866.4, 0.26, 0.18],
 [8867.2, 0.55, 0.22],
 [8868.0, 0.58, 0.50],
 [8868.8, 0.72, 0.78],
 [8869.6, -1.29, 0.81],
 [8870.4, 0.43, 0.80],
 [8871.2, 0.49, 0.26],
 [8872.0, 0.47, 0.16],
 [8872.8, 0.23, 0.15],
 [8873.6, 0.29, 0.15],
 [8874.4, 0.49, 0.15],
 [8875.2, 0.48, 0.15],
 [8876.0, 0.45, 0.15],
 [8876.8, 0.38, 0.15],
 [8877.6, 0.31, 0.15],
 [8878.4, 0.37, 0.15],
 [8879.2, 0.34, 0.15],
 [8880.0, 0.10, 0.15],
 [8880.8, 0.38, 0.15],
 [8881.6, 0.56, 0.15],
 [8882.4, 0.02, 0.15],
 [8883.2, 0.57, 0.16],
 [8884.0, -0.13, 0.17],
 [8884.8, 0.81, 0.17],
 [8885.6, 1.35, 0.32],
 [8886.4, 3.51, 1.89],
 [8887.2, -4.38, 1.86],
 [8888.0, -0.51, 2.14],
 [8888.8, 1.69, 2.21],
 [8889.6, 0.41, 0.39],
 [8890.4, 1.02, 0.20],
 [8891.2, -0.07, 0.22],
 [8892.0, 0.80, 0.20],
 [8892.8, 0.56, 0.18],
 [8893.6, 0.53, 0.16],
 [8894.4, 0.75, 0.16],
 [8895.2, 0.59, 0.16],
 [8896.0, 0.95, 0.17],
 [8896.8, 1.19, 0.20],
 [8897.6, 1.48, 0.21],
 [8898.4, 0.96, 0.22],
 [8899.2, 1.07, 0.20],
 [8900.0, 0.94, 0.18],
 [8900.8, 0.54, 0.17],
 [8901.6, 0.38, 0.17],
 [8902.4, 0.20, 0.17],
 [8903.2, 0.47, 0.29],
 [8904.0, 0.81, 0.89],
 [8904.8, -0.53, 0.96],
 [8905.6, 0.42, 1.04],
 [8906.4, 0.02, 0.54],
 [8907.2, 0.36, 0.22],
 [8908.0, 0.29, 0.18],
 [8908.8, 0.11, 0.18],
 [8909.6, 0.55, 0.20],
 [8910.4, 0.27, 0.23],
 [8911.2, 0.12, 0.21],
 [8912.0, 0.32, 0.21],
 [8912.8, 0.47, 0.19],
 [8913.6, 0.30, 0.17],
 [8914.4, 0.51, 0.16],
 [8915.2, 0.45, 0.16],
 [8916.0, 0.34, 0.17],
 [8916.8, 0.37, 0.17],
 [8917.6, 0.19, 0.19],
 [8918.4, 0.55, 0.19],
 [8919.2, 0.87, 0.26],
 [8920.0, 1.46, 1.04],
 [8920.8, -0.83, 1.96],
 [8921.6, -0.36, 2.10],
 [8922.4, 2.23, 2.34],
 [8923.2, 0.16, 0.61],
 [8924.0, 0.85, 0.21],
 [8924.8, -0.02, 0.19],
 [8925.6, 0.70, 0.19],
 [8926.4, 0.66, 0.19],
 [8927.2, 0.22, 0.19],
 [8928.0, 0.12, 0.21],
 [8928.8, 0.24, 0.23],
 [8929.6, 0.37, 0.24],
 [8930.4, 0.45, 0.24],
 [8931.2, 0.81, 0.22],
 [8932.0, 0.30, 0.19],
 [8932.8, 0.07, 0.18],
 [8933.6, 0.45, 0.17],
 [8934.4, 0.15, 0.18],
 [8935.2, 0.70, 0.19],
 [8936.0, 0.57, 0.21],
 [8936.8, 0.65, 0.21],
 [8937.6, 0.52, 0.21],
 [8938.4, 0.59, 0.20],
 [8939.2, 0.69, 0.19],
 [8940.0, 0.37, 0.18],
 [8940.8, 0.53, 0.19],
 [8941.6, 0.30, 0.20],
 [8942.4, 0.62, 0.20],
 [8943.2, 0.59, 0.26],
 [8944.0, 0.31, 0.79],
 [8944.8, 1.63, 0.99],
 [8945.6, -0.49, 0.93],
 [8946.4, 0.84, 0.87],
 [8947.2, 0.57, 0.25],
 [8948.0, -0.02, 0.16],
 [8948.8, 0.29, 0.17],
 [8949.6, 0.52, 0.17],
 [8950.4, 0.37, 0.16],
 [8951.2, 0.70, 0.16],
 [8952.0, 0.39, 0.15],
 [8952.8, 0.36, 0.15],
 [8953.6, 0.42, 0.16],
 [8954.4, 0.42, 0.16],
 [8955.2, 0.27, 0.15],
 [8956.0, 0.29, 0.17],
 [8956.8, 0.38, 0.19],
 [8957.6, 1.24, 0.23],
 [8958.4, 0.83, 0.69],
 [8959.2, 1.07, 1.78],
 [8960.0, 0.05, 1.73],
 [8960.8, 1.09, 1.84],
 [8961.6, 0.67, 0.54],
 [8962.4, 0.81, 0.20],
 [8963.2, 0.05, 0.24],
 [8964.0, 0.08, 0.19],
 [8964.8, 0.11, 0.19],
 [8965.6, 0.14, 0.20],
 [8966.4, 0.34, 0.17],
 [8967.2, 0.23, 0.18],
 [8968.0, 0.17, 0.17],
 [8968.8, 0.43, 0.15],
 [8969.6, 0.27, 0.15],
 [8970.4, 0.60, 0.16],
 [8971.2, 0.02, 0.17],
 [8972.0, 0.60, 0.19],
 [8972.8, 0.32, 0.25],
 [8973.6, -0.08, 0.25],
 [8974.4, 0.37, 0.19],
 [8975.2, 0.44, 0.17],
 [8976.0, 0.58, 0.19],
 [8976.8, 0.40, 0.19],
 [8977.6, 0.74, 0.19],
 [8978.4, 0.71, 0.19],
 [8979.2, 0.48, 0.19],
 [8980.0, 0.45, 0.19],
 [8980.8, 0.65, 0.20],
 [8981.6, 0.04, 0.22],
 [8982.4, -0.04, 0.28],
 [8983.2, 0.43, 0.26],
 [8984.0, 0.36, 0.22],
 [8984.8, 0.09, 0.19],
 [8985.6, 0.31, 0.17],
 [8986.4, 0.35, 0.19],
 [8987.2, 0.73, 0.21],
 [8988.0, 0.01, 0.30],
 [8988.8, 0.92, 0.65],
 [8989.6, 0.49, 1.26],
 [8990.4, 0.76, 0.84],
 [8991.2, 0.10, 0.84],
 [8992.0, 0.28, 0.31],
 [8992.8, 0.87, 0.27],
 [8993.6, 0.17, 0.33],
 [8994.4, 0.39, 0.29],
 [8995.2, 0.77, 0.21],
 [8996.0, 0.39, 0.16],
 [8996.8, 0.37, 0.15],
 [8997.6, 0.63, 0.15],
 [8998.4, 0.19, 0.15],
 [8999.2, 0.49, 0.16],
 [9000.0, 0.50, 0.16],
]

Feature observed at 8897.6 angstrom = H-gamma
